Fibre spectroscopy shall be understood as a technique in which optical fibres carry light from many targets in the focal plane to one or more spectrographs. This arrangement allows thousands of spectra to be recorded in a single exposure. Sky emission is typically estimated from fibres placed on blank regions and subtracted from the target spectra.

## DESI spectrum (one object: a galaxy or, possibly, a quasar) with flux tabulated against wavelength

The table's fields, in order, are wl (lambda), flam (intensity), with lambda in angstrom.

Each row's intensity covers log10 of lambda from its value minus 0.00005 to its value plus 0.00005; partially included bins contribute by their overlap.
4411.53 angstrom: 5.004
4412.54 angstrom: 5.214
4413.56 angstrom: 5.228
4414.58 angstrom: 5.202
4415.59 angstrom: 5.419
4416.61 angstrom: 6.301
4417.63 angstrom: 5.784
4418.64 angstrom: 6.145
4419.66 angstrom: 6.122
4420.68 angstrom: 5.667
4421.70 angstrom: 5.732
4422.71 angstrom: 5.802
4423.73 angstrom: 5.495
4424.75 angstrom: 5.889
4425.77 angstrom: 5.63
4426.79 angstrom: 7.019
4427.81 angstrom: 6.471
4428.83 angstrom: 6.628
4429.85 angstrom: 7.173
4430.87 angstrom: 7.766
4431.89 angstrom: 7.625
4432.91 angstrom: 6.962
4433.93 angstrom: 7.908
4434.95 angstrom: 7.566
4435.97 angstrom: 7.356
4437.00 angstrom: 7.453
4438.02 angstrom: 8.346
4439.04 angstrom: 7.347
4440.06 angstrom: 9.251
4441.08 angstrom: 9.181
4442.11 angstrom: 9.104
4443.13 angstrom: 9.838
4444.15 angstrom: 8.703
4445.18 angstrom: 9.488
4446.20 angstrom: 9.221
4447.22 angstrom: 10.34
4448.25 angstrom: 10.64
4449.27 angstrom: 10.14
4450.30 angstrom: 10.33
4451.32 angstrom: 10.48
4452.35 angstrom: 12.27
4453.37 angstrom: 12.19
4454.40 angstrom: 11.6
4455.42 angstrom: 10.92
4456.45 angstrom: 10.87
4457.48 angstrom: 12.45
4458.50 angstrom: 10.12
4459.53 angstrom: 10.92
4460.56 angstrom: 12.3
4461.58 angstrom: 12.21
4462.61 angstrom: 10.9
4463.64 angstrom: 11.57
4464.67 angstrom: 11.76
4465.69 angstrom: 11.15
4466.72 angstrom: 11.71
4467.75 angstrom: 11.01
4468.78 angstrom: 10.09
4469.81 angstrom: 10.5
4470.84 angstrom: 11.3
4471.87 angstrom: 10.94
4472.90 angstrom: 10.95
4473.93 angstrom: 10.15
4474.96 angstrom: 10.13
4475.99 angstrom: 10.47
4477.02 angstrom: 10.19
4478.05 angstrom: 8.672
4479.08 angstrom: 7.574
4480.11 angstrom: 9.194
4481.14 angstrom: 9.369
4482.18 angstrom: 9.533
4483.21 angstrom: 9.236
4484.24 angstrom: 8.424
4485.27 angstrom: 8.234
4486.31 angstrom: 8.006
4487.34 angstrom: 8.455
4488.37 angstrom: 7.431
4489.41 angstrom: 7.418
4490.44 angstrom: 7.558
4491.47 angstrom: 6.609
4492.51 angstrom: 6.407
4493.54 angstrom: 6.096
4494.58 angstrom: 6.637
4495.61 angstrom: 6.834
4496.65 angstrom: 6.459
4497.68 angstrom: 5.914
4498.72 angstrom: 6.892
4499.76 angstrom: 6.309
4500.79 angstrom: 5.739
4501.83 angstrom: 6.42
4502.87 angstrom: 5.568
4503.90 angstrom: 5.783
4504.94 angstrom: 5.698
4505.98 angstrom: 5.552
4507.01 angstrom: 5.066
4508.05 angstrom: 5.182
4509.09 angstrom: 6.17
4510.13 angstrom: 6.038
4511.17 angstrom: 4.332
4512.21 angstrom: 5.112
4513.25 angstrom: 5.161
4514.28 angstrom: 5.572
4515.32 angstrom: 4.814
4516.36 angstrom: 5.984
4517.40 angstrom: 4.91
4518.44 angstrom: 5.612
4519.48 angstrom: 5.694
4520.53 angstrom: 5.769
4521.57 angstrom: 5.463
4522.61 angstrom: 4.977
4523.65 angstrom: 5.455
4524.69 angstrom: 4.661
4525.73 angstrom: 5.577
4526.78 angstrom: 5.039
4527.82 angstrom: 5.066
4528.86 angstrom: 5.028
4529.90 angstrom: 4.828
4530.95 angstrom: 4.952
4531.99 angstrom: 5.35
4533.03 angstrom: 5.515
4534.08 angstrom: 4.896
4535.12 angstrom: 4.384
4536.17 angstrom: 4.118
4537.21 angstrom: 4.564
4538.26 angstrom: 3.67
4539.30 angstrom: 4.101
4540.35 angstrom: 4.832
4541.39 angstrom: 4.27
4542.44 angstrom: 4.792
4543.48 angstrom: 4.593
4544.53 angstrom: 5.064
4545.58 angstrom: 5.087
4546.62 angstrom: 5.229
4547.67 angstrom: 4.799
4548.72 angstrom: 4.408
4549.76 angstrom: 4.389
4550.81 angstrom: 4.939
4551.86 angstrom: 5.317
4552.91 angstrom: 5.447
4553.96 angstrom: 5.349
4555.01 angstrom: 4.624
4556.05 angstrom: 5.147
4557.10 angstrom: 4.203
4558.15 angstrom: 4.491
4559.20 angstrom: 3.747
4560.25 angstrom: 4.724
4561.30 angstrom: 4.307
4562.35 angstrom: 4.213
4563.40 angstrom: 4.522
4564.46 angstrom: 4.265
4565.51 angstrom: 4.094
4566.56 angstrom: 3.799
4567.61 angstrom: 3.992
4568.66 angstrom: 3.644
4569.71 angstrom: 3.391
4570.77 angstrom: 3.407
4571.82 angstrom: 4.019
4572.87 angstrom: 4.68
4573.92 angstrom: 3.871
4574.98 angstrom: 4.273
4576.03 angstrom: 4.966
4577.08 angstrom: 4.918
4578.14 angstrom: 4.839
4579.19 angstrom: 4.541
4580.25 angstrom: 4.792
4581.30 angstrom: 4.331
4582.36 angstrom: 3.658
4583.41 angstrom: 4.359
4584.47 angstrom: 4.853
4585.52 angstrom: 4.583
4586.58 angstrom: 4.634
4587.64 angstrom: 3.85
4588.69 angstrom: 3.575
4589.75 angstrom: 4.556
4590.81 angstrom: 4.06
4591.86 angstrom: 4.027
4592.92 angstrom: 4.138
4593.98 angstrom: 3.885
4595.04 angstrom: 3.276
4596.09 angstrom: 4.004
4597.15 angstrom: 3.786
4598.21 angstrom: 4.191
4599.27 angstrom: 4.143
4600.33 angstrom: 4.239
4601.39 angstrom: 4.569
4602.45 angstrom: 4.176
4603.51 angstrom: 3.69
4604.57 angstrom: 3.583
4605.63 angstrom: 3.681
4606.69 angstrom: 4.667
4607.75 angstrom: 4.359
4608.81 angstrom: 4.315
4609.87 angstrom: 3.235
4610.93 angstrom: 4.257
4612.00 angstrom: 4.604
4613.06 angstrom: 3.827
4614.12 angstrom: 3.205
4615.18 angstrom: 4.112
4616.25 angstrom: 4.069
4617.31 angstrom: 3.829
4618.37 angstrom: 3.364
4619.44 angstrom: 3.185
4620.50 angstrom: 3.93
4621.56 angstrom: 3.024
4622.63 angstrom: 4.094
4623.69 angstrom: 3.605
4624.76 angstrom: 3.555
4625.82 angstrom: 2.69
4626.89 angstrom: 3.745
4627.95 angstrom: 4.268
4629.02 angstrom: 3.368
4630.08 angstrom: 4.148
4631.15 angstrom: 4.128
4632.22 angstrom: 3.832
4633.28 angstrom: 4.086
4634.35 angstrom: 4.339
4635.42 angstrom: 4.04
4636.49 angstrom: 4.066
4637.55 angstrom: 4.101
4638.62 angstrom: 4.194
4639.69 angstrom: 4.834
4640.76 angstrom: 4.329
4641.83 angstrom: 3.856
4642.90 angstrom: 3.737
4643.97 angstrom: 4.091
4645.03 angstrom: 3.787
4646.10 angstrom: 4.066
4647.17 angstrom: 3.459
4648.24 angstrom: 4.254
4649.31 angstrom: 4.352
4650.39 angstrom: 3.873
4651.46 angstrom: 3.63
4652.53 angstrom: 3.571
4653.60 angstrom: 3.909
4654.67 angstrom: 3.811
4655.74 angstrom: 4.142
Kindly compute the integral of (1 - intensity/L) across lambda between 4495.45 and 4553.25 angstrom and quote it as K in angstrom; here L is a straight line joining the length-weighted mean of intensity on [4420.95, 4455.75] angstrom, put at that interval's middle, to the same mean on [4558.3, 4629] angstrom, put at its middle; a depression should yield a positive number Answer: 7.5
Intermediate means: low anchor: 8.44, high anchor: 4.04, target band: 5.23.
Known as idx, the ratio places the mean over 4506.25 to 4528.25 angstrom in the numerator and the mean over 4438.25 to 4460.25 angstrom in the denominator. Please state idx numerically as 0.52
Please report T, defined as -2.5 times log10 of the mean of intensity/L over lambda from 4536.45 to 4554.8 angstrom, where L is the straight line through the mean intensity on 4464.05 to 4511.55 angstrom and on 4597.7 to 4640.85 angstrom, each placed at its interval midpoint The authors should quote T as 0.29 mag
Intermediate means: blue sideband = 8.04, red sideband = 3.94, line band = 4.75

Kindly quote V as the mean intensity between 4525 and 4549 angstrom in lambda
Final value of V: 4.79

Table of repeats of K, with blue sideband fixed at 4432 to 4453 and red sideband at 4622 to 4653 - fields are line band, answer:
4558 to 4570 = 3.6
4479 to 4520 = 5.7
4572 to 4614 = 7.5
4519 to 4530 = 2.7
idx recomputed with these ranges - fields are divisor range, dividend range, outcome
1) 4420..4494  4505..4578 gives 0.53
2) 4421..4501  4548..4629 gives 0.47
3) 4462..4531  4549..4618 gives 0.58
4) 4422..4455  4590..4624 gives 0.46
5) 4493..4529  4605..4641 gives 0.70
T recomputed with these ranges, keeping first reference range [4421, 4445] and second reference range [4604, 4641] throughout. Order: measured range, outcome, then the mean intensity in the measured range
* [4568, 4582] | 0.121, 4.27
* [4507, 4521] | 0.100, 5.39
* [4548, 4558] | 0.072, 4.86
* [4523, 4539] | 0.154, 4.86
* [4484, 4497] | -0.144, 7.26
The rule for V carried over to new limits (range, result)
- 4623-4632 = 3.7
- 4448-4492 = 10.1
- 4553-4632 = 4.09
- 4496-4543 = 5.28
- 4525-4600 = 4.46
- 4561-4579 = 4.19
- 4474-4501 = 7.9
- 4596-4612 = 4.08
